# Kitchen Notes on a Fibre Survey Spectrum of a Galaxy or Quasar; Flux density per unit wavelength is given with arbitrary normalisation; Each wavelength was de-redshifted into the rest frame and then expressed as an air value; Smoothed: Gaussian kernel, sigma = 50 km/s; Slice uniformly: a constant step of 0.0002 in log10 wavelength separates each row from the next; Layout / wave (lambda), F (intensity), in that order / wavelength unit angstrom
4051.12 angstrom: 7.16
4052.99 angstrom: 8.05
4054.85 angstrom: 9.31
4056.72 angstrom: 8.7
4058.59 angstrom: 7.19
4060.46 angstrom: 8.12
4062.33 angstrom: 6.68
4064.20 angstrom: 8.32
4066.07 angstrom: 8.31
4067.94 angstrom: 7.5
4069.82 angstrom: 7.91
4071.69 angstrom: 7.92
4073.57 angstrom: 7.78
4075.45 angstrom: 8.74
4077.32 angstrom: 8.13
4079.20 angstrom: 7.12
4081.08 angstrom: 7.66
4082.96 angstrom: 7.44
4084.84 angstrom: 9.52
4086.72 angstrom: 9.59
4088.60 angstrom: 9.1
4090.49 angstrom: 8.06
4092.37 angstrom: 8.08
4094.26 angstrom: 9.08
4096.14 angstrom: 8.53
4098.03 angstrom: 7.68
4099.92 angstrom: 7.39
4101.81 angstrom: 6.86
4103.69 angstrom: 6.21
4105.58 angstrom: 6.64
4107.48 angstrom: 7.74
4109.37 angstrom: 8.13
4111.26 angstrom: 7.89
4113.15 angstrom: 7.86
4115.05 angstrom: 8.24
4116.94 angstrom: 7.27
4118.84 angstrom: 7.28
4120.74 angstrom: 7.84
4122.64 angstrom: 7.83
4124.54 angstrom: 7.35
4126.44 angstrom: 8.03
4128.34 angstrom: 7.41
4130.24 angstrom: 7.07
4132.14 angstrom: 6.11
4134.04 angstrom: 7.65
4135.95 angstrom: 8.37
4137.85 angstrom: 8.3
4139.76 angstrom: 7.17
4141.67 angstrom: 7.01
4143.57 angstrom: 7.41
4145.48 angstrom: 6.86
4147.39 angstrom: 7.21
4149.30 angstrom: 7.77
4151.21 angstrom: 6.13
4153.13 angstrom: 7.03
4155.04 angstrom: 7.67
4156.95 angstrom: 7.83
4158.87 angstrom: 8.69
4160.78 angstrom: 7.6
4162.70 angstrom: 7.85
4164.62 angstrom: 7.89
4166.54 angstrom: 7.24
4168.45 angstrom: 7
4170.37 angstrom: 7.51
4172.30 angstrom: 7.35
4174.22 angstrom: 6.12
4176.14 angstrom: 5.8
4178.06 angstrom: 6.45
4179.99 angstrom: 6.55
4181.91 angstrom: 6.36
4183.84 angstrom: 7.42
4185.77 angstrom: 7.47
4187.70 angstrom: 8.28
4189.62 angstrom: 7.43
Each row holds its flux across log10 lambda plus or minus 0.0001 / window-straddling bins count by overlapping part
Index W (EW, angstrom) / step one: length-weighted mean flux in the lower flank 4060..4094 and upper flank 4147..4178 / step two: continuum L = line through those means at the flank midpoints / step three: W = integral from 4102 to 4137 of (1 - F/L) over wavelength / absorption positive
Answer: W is 1.0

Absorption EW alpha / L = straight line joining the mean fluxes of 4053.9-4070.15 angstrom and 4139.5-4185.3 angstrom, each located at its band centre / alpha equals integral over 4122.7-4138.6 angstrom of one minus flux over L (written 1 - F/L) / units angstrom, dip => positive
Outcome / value -0.2 angstrom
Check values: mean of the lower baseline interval 8.01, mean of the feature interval 7.55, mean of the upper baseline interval 7.17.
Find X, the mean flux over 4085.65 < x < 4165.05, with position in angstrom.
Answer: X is 7.66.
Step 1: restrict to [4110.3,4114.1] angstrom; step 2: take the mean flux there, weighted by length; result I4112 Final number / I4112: 7.88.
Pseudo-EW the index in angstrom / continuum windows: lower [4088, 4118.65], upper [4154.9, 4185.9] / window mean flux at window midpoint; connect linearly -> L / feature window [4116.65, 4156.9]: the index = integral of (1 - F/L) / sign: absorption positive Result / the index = 0.57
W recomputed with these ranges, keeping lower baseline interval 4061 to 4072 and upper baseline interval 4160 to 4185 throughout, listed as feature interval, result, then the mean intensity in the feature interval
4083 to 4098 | -2.15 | 8.7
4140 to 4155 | 0.18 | 7.1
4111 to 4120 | -0.33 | 7.69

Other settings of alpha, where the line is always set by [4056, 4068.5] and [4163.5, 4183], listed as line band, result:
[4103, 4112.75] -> 0.05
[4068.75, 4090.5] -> -1.65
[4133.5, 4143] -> -0.71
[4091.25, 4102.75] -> -0.64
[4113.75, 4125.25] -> -0.52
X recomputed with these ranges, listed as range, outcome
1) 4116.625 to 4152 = 7.38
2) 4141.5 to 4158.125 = 7.24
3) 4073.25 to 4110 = 7.97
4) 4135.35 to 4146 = 7.52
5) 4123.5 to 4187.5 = 7.27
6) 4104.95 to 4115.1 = 7.74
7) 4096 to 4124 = 7.53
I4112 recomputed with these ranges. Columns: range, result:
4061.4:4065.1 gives 7.5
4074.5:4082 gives 7.91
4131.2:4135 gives 6.88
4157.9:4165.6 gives 8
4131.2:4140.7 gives 7.52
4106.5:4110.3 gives 7.91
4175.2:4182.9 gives 6.29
